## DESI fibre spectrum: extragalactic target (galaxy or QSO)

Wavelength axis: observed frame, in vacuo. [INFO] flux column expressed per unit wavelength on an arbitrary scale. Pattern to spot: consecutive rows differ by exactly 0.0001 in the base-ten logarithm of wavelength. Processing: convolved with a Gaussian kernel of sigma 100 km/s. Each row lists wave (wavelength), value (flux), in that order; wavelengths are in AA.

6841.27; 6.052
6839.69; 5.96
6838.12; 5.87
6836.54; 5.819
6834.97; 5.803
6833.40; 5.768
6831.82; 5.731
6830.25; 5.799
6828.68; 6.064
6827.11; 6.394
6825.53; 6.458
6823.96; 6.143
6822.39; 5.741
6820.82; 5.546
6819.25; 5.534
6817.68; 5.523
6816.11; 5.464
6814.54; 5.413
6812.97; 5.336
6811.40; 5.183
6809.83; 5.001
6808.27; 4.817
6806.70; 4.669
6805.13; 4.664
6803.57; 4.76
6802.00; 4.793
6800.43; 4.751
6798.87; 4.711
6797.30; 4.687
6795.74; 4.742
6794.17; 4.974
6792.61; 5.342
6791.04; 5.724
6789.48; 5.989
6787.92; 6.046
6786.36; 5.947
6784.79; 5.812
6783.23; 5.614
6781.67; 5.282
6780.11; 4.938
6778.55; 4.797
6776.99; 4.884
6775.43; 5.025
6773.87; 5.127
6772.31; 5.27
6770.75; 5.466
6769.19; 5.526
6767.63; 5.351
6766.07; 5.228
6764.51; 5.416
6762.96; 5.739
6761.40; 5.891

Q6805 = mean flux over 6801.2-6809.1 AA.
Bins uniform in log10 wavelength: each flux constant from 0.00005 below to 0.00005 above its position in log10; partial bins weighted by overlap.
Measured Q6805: 4.74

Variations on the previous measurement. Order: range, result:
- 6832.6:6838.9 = 5.81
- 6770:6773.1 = 5.36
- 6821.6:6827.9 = 6.18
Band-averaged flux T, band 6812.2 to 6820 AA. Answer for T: 5.45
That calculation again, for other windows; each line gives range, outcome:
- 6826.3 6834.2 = 5.95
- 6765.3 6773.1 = 5.36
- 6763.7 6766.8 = 5.34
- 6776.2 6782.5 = 4.98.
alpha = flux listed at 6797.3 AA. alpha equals 4.687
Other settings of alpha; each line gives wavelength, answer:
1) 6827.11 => 6.394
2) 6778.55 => 4.797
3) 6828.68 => 6.064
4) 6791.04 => 5.724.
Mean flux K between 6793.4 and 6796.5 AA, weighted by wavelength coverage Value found 4.85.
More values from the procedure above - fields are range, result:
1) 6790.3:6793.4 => 5.52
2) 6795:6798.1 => 4.71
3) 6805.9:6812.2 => 4.92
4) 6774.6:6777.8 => 4.96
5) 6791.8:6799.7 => 4.89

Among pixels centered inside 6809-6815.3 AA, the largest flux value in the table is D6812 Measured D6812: 5.413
